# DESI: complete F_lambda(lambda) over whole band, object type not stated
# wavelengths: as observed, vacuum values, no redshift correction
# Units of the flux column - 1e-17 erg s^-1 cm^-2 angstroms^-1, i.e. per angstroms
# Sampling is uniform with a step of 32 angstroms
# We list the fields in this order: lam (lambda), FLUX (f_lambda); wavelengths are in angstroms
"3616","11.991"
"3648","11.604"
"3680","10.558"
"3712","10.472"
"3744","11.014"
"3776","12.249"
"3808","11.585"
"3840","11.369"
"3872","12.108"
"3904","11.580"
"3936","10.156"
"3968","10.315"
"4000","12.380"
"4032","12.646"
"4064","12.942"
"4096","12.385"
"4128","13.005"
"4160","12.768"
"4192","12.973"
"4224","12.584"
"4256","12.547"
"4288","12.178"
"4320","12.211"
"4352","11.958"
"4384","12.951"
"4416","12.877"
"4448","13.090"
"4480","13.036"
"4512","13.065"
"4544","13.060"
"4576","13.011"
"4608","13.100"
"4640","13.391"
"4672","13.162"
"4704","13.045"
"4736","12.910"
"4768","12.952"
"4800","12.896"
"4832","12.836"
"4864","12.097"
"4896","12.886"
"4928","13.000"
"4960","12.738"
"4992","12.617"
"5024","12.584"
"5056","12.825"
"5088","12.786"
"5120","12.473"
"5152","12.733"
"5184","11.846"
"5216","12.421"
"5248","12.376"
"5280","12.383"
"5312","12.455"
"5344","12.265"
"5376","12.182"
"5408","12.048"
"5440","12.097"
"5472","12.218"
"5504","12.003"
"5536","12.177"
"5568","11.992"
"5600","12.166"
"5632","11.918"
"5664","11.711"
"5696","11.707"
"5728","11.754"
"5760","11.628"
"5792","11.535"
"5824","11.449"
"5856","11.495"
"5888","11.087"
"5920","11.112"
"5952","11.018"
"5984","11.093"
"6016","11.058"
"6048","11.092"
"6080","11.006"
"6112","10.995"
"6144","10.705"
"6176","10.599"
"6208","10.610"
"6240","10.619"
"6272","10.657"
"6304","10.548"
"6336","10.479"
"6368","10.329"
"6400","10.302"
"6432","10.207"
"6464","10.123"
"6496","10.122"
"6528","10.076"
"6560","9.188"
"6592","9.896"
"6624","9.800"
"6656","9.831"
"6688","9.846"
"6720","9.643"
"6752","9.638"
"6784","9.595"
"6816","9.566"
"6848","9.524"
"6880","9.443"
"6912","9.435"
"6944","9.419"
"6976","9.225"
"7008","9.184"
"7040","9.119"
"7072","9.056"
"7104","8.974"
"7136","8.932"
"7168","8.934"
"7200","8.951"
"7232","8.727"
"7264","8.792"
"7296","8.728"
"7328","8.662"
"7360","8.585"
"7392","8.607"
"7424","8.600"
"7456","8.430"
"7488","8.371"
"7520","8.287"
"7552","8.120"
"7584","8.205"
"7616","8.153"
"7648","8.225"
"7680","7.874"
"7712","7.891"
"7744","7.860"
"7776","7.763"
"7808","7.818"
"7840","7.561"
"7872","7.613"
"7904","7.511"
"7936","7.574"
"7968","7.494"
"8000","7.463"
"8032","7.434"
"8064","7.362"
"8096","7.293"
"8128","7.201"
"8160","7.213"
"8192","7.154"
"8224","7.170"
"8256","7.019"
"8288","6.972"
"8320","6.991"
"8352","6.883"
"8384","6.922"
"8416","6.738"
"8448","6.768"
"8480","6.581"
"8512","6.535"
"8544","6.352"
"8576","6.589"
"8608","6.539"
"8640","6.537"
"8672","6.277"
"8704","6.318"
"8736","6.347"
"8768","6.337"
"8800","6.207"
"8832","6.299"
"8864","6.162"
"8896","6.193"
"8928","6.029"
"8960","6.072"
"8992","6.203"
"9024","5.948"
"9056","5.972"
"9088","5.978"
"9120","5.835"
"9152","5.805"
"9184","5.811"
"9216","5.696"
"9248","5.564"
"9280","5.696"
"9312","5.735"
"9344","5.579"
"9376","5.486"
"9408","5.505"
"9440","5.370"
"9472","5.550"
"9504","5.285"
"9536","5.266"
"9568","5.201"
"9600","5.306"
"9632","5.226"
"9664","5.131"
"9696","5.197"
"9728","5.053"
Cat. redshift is 0.000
